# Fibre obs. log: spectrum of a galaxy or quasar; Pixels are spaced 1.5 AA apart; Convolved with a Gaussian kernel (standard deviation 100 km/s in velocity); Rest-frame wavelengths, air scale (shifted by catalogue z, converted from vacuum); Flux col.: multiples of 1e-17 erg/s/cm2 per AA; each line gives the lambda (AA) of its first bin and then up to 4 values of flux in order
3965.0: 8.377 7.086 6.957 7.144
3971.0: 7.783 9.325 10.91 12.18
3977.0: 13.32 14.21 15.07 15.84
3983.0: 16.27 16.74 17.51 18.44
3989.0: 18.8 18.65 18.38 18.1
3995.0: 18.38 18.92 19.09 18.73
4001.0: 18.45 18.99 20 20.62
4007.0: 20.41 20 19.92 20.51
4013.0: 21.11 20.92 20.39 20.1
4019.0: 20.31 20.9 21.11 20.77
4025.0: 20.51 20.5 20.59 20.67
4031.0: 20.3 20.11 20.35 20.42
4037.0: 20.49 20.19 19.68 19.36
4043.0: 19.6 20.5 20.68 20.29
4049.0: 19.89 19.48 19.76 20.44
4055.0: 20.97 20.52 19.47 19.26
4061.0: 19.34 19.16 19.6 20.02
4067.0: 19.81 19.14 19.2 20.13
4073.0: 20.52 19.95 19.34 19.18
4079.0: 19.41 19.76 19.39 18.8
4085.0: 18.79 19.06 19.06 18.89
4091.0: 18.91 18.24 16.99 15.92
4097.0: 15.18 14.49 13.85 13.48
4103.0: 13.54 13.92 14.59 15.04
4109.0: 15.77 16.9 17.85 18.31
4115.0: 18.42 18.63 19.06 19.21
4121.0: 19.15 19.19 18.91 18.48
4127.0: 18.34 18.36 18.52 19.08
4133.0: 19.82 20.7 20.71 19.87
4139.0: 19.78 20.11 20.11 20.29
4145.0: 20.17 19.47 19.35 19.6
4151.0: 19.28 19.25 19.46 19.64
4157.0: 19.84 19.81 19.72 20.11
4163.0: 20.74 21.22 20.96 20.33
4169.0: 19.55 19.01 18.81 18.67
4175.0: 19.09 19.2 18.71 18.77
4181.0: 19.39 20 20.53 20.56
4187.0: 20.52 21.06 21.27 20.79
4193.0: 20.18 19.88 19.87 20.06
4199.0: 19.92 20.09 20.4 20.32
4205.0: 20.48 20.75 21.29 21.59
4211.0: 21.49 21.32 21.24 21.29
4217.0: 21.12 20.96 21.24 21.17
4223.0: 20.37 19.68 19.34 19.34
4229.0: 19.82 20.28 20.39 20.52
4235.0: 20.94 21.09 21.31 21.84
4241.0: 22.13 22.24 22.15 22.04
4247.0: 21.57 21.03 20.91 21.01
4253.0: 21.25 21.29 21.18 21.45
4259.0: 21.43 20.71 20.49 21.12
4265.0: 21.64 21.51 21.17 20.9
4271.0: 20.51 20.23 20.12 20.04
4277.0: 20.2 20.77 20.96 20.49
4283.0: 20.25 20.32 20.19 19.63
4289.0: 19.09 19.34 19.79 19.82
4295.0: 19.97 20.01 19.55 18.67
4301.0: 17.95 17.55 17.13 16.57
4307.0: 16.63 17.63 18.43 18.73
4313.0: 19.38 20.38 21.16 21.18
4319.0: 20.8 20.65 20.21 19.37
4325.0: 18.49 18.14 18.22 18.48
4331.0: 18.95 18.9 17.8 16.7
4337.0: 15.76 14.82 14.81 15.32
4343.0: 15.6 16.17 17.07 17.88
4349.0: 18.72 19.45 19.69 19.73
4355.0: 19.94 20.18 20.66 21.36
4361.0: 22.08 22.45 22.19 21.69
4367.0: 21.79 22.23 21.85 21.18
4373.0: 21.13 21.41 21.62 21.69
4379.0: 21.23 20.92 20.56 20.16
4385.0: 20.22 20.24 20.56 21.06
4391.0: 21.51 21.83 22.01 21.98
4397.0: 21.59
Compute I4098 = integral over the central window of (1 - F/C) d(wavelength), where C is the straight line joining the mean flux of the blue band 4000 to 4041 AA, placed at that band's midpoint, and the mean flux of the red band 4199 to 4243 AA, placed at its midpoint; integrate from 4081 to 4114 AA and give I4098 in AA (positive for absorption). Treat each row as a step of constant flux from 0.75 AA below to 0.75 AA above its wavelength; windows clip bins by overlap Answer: 6.1 AA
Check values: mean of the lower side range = 20.3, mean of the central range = 16.7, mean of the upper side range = 20.8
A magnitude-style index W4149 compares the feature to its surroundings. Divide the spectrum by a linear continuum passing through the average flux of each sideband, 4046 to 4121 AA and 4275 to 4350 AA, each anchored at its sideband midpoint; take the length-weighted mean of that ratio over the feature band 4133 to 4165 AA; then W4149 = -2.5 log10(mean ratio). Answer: -0.09 mag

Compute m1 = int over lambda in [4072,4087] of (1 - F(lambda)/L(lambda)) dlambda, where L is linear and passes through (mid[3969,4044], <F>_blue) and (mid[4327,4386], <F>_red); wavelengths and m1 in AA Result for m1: -0.74 AA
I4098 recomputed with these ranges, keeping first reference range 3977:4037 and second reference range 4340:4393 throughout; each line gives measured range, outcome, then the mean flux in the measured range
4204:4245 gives -2.3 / 20.9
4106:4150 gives 1.6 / 18.9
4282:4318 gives 1.6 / 19.1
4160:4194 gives -0.5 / 20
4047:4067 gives -0.5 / 19.9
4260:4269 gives -0.5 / 21.1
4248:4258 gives -0.6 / 21.2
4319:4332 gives 0.6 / 19.2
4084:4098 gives 1.1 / 17.8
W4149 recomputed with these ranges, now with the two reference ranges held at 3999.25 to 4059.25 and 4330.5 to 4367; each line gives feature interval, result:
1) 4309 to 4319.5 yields -0.06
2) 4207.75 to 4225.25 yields -0.09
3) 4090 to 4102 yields 0.24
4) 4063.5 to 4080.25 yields 0.02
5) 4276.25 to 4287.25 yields -0.08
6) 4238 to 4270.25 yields -0.12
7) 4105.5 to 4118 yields 0.16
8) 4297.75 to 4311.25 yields 0.07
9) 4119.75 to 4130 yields 0.06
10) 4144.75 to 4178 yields 0.00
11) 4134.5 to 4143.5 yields -0.03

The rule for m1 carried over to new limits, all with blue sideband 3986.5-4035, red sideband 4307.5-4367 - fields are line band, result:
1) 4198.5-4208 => -0.5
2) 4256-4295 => -2.7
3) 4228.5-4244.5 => -1.6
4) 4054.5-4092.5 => 0.4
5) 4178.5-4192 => -0.6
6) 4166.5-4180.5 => 0.2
